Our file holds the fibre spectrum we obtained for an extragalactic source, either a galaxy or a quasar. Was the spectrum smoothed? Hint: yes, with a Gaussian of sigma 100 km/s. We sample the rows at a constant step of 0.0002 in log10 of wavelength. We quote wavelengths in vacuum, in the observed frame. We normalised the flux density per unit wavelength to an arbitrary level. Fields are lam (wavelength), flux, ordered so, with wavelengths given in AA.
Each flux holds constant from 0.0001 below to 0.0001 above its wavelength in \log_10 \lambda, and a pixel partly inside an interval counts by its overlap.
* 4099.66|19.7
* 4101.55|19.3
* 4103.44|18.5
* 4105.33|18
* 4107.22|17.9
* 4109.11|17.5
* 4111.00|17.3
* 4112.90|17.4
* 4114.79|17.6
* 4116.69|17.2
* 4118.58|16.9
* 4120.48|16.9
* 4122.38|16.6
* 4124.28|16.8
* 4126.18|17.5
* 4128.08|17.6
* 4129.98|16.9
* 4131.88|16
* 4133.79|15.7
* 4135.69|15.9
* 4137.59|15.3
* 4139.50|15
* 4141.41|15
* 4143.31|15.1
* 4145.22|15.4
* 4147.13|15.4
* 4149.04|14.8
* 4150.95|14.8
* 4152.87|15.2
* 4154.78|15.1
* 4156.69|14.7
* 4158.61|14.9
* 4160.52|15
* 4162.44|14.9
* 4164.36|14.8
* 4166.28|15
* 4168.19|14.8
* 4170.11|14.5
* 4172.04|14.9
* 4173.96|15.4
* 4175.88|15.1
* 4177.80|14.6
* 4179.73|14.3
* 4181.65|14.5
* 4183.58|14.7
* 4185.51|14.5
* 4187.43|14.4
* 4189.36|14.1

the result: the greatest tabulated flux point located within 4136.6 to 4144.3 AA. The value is 15.3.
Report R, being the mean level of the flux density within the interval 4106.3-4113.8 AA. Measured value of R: 17.5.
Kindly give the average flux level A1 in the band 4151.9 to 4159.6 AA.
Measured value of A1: 15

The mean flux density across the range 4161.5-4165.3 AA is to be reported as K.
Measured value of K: 14.8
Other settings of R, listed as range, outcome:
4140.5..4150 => 15.2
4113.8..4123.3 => 17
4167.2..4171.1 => 14.7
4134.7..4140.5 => 15.4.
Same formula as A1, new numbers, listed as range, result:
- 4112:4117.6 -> 17.4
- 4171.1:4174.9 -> 15.2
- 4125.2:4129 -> 17.5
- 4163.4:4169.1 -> 14.9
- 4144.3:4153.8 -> 15.1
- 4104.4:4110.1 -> 17.8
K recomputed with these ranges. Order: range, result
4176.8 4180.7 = 14.5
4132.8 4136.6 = 15.8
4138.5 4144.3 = 15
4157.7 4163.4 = 14.9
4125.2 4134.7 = 16.7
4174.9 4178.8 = 14.9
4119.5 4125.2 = 16.7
